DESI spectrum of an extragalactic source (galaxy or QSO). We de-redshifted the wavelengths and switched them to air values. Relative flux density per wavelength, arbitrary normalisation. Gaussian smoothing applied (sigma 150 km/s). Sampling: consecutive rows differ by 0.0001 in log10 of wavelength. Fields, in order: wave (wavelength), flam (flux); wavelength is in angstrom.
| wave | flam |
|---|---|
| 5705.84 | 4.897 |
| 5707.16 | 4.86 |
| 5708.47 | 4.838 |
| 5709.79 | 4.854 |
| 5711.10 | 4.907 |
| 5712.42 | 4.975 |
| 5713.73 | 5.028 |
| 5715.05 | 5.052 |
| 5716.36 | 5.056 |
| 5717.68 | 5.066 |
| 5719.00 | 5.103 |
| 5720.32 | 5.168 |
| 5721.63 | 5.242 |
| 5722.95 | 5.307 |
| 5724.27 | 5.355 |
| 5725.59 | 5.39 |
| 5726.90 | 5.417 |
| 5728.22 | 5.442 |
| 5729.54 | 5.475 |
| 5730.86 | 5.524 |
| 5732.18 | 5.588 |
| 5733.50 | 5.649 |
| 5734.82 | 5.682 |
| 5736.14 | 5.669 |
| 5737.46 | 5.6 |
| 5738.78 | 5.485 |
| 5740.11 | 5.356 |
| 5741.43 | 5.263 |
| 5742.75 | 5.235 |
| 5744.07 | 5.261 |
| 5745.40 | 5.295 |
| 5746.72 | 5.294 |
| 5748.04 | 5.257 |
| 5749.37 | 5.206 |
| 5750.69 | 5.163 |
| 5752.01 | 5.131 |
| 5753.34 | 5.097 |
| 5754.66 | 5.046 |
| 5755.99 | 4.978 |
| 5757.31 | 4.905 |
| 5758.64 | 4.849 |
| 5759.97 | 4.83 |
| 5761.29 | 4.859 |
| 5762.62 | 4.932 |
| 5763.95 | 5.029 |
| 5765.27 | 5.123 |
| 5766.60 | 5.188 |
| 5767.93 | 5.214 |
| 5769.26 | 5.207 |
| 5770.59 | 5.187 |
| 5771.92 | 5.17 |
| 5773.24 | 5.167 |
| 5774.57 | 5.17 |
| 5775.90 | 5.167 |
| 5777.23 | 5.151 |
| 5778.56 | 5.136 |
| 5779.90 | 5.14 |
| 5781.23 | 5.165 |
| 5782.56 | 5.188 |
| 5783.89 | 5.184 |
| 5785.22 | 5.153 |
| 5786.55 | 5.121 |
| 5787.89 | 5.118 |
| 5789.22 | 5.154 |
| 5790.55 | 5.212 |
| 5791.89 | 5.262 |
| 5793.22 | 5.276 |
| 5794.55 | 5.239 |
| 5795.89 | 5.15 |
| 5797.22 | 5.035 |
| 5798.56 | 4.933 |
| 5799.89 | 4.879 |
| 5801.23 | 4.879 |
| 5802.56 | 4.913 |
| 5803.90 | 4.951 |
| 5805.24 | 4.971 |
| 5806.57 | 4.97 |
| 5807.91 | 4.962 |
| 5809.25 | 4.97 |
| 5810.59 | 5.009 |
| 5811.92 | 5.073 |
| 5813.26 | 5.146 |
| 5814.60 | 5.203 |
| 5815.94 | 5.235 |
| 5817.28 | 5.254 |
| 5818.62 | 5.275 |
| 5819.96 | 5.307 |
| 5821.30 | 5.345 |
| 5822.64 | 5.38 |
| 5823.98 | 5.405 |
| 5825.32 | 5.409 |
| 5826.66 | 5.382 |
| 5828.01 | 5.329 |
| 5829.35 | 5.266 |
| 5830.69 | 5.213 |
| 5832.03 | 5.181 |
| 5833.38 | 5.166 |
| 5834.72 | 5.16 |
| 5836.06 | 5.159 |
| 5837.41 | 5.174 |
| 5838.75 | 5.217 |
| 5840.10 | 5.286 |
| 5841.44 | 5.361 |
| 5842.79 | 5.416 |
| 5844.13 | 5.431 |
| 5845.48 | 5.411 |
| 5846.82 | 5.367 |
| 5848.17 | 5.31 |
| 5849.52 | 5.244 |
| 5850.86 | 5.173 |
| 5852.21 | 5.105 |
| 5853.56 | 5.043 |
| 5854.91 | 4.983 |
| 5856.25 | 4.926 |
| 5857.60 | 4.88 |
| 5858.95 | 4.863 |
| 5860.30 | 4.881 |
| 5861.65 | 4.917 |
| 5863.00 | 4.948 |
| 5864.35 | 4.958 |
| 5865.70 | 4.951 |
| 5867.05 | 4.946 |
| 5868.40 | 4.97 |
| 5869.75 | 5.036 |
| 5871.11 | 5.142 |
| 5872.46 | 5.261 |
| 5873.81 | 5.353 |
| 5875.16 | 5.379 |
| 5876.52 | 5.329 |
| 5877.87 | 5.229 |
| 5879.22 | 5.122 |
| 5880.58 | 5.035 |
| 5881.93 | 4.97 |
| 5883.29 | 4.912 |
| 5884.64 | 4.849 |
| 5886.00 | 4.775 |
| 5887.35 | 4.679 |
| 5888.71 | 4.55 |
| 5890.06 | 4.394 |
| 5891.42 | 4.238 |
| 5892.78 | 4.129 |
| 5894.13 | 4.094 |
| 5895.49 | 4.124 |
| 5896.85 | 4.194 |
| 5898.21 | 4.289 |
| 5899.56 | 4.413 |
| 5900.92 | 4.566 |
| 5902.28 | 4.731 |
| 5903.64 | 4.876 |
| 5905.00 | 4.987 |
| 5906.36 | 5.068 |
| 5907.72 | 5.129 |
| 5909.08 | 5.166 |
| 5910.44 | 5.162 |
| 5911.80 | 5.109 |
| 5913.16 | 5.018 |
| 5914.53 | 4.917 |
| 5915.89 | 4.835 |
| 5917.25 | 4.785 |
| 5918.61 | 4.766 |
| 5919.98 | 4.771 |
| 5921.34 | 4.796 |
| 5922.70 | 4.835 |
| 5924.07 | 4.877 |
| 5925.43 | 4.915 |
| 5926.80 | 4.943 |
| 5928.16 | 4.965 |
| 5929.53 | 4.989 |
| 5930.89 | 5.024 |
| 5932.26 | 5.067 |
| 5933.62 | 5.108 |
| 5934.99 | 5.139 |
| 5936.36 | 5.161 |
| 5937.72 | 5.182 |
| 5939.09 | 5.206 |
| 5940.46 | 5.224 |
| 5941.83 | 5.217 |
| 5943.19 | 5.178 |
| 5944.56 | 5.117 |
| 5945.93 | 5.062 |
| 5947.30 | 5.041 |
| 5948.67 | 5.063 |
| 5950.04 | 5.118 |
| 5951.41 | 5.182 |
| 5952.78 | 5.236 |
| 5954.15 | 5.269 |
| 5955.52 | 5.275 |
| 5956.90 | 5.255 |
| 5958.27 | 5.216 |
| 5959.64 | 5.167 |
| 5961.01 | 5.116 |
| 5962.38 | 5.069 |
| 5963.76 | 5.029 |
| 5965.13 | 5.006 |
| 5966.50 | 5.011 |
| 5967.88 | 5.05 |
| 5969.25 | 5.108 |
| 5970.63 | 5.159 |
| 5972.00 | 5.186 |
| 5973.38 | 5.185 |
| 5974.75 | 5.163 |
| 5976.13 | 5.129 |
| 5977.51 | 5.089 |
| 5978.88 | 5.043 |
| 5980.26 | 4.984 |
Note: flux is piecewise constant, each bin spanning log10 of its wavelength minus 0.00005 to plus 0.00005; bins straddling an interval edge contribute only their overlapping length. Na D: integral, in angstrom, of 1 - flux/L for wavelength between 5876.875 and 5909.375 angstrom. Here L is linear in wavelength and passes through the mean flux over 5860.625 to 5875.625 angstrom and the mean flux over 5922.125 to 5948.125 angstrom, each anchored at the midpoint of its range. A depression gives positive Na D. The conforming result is 2.4 angstrom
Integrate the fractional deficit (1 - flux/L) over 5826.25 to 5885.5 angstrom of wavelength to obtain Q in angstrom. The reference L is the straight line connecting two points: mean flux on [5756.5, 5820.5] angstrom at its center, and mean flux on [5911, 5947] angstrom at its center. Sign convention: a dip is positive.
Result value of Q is -1.0 angstrom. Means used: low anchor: 5.1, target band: 5.14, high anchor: 5.01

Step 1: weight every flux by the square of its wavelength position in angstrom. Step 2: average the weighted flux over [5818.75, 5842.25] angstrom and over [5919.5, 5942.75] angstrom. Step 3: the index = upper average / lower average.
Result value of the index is 0.99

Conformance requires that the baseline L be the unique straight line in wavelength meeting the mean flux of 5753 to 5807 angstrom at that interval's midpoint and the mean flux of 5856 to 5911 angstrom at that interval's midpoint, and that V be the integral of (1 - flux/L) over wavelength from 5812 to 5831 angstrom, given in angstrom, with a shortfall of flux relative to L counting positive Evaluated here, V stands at -1.2 angstrom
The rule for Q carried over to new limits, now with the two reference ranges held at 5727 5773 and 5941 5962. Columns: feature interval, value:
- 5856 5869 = 0.7 angstrom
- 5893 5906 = 1.8 angstrom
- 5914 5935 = 1.1 angstrom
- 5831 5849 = -0.2 angstrom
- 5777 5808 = 0.8 angstrom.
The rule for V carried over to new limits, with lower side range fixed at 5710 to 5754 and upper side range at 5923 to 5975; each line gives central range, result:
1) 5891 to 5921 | 2.6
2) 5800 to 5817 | 0.7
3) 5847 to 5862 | 0.4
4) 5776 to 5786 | 0.2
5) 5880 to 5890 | 0.7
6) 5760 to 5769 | 0.4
